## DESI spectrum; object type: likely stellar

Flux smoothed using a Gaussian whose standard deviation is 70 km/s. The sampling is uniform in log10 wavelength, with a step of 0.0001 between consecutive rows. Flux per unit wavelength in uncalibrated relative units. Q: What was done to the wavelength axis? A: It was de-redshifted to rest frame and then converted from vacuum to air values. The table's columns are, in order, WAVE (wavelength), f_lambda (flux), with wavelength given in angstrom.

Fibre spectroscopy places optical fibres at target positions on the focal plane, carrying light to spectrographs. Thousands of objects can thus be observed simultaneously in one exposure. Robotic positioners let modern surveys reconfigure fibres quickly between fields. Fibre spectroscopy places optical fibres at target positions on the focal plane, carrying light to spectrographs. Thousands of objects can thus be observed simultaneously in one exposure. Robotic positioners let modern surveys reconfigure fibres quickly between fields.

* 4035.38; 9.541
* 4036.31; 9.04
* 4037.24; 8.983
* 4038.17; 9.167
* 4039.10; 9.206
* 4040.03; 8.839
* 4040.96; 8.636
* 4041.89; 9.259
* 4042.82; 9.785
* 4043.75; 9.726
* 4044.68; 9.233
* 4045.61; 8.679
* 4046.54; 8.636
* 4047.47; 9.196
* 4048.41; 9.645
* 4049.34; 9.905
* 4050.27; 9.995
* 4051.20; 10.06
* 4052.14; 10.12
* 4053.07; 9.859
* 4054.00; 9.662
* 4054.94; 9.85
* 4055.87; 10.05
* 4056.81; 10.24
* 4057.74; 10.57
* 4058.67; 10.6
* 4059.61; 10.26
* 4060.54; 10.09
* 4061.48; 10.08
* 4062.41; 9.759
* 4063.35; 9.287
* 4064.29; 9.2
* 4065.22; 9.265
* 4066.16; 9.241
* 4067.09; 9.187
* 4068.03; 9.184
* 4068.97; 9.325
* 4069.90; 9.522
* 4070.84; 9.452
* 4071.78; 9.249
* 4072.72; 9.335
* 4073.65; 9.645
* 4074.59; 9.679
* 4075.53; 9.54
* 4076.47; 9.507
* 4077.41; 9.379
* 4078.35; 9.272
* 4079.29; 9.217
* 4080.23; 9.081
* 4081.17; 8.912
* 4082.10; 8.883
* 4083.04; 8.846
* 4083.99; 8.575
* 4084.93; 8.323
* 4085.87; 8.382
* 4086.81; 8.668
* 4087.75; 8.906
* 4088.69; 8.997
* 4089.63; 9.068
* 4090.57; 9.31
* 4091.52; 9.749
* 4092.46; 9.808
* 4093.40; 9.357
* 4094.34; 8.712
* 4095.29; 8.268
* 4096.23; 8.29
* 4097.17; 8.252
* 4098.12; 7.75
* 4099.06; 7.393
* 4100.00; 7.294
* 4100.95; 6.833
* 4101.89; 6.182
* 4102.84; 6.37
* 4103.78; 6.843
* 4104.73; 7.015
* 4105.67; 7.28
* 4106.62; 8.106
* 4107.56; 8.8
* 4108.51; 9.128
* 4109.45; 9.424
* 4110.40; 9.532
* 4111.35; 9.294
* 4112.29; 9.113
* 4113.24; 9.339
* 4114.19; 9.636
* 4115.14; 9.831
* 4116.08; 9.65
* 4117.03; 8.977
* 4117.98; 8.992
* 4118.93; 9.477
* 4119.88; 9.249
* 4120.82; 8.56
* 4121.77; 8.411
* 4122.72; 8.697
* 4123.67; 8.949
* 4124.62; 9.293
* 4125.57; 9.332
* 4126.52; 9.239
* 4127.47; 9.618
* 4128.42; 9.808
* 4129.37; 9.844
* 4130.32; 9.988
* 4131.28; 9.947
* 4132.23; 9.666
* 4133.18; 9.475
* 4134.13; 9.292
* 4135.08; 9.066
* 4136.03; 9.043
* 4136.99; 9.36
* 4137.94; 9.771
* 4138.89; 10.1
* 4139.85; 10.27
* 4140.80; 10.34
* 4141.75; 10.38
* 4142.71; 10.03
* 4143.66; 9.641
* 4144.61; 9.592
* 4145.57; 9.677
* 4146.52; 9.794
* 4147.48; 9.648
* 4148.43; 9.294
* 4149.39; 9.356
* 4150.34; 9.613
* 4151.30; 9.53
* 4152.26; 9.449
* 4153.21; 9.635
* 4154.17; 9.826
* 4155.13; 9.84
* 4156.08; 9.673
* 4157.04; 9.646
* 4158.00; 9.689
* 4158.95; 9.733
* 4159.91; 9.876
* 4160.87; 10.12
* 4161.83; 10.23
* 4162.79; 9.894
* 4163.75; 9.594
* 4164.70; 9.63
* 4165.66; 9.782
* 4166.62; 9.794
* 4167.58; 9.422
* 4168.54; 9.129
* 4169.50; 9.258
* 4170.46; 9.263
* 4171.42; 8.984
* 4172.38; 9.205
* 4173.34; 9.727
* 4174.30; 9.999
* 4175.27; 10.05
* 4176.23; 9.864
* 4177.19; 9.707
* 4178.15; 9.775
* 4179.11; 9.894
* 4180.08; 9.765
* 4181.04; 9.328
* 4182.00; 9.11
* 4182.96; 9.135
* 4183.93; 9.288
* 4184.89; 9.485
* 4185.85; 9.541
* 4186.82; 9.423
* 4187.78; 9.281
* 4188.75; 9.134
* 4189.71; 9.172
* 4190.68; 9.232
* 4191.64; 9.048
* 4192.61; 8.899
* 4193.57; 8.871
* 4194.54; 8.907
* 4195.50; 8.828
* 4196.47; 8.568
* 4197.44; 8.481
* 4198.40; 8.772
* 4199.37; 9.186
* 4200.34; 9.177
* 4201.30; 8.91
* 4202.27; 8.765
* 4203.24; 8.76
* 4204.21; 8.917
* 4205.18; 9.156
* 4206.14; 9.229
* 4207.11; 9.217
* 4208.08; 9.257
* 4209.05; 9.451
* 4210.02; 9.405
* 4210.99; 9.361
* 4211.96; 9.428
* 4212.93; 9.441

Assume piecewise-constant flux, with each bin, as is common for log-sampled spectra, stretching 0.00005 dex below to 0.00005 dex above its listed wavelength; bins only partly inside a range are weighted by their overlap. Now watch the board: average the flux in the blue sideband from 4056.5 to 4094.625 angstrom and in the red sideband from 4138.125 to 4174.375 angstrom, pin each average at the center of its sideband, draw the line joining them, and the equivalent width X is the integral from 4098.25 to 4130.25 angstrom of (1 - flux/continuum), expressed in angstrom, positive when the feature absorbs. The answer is 2.91 angstrom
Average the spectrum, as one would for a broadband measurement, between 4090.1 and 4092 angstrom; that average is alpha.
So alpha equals 9.51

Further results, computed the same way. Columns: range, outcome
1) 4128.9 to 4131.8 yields 9.9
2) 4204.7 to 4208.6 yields 9.23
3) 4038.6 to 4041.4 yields 8.9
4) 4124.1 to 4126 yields 9.3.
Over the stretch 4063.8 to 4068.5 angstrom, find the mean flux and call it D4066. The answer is 9.21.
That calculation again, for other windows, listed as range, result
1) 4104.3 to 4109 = 8.1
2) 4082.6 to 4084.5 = 8.66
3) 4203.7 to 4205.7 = 9.06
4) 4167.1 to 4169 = 9.27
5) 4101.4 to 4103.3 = 6.28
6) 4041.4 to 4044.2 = 9.59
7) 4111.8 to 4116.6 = 9.52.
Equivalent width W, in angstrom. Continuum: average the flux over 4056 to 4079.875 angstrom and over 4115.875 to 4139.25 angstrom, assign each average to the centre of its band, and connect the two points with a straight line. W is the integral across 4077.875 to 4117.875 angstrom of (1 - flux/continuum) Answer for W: 3.73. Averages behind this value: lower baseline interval 9.6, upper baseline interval 9.35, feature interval 8.59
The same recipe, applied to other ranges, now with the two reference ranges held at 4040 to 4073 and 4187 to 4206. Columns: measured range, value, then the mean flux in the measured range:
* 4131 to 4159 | -1.5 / 9.68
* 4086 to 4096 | 0.4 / 9.04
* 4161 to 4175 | -0.8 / 9.58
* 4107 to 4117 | 0.0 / 9.35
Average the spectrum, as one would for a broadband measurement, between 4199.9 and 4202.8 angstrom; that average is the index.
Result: 8.95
